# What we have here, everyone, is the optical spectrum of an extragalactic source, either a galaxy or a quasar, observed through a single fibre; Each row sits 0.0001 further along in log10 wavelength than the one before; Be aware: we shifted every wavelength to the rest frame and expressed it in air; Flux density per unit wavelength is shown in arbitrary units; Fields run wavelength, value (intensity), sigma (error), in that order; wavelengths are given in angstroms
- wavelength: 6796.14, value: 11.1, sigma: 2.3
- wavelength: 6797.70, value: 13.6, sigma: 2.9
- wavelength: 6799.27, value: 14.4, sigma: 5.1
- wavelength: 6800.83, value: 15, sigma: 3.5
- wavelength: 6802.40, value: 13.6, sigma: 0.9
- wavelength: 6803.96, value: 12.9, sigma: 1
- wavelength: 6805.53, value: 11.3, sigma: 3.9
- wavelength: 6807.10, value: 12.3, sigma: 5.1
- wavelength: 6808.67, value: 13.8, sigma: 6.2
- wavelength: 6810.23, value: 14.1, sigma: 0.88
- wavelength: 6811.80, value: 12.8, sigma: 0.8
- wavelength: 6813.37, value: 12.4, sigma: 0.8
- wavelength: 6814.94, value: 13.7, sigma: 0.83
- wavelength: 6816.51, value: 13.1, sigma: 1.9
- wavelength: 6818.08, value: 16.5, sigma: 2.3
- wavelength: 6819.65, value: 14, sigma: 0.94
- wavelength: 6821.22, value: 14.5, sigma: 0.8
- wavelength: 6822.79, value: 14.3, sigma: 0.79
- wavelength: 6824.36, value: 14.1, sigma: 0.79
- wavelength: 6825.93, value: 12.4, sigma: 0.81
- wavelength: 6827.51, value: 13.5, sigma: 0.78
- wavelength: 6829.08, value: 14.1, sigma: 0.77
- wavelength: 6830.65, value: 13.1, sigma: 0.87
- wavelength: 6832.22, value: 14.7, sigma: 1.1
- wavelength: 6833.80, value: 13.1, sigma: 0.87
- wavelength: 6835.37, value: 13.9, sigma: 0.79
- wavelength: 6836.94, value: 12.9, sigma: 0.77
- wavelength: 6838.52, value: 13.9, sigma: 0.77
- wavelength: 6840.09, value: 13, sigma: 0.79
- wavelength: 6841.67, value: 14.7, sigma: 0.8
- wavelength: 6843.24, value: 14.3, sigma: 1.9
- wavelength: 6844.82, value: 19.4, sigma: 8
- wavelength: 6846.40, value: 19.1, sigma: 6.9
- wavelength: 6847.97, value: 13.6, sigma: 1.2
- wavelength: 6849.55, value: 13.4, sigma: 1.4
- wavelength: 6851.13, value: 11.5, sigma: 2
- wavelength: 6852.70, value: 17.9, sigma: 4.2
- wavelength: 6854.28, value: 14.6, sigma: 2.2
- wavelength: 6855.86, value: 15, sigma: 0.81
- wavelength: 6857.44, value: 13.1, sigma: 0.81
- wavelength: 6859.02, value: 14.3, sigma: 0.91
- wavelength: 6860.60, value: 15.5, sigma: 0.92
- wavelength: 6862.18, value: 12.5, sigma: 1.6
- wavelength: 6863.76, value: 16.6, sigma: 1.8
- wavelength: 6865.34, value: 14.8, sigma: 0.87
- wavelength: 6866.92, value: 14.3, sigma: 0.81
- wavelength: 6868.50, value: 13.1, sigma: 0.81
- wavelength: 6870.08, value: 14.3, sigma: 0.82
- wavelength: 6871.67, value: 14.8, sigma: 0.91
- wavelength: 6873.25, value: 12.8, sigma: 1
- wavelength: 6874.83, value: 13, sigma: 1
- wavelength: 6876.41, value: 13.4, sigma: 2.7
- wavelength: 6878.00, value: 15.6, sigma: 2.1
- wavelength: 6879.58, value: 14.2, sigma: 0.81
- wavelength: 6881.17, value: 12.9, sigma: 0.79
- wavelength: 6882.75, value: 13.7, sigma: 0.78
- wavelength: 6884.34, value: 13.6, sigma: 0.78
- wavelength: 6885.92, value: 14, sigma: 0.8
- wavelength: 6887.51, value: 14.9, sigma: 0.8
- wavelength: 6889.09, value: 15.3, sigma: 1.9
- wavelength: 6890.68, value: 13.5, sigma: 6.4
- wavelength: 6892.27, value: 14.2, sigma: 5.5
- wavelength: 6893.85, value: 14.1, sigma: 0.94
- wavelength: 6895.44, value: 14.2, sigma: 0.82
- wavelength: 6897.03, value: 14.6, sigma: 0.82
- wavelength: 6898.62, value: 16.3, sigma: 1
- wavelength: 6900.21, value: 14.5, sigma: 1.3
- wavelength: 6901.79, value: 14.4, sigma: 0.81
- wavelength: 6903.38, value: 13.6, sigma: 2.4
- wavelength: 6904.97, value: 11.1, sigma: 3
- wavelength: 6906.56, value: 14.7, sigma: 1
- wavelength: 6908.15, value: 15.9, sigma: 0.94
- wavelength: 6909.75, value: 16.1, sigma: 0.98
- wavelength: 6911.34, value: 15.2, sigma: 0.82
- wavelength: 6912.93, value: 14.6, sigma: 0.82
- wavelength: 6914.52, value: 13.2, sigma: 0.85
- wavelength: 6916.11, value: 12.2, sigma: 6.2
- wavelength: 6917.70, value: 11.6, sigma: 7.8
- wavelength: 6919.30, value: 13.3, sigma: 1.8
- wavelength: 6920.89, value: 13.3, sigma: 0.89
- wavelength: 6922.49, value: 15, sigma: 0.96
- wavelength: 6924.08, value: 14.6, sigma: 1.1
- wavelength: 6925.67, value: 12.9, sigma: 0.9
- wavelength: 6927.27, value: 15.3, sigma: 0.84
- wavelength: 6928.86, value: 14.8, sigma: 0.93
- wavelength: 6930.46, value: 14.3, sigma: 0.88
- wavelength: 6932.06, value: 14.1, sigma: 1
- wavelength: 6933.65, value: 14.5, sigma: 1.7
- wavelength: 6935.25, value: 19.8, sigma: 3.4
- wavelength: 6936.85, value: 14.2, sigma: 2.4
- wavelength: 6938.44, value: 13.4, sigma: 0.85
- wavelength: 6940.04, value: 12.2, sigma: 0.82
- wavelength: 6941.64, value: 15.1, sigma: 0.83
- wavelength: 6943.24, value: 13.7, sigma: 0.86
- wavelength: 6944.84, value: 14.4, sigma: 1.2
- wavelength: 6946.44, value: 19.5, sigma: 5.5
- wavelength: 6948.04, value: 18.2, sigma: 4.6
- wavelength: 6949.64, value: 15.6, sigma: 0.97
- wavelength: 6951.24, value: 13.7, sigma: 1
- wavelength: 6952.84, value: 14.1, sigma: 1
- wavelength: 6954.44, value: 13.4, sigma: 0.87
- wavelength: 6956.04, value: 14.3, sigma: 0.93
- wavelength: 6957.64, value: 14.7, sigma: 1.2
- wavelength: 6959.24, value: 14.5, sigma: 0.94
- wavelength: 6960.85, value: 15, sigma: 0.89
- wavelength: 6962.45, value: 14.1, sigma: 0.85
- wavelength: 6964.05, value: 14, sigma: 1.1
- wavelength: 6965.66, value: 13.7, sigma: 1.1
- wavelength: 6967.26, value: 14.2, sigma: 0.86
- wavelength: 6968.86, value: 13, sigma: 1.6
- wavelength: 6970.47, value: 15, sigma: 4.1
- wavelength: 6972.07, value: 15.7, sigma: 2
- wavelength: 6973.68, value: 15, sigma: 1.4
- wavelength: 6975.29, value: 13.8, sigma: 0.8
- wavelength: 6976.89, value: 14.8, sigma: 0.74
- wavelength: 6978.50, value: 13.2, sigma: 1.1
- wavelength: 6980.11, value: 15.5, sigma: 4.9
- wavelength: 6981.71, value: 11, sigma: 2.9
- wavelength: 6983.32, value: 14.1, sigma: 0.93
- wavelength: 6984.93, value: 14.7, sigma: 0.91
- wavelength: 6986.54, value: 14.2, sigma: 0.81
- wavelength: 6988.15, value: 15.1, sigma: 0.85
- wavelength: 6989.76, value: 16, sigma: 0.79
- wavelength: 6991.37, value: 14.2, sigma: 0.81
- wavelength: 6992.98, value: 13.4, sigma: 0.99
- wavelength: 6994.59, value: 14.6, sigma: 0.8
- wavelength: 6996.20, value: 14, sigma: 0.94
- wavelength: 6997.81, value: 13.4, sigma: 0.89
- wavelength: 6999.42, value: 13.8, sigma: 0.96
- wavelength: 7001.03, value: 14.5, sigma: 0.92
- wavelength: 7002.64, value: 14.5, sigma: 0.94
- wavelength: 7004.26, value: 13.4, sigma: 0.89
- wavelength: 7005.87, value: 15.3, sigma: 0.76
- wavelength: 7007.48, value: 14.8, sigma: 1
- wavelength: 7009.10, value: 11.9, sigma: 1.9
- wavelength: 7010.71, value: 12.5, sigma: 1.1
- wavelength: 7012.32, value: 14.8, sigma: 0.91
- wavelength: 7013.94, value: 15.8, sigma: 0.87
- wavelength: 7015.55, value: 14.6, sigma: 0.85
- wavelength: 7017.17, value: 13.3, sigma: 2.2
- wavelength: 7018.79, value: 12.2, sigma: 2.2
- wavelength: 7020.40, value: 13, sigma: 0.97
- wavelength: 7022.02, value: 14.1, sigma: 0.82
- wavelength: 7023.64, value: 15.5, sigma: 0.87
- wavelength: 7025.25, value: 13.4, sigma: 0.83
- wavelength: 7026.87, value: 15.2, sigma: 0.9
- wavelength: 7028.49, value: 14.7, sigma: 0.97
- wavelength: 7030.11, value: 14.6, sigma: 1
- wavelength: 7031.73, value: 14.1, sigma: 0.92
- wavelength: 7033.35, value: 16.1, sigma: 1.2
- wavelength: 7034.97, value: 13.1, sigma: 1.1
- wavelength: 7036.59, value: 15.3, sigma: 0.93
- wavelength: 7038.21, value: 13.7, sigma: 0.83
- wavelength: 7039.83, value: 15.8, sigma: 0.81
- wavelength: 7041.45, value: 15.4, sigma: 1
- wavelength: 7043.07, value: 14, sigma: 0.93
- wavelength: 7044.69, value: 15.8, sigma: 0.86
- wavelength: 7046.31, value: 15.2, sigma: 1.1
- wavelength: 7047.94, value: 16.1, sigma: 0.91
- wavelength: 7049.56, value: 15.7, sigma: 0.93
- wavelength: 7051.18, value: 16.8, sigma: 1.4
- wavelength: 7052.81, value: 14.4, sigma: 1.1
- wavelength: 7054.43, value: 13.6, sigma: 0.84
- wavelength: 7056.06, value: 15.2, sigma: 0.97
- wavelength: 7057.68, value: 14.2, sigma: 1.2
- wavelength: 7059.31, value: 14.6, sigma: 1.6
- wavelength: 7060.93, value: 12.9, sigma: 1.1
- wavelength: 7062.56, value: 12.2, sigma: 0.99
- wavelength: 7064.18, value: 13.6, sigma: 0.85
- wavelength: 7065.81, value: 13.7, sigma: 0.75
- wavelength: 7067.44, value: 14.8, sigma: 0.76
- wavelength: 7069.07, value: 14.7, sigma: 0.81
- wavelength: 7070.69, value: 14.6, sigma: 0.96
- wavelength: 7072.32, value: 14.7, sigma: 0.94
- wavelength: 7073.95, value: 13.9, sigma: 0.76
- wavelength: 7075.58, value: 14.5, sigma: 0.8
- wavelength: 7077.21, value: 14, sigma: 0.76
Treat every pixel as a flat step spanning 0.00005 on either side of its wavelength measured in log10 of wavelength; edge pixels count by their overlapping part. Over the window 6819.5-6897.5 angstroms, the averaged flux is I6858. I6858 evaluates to 14.2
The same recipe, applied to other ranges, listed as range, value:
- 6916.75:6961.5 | 14.6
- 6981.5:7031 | 14.1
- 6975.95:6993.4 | 14.2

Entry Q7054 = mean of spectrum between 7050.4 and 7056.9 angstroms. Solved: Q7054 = 15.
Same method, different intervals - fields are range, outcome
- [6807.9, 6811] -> 14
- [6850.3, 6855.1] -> 14.7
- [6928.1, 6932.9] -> 14.4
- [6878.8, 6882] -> 13.5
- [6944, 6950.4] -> 16.9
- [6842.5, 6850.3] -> 16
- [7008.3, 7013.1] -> 13.1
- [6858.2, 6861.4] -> 14.9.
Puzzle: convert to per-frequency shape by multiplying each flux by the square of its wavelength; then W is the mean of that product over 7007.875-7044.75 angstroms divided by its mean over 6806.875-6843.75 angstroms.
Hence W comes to 1.1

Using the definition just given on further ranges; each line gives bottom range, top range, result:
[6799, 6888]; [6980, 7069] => 1.07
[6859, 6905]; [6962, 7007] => 1.03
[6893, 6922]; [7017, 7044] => 1.06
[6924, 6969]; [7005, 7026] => 0.97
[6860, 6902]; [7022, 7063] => 1.08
